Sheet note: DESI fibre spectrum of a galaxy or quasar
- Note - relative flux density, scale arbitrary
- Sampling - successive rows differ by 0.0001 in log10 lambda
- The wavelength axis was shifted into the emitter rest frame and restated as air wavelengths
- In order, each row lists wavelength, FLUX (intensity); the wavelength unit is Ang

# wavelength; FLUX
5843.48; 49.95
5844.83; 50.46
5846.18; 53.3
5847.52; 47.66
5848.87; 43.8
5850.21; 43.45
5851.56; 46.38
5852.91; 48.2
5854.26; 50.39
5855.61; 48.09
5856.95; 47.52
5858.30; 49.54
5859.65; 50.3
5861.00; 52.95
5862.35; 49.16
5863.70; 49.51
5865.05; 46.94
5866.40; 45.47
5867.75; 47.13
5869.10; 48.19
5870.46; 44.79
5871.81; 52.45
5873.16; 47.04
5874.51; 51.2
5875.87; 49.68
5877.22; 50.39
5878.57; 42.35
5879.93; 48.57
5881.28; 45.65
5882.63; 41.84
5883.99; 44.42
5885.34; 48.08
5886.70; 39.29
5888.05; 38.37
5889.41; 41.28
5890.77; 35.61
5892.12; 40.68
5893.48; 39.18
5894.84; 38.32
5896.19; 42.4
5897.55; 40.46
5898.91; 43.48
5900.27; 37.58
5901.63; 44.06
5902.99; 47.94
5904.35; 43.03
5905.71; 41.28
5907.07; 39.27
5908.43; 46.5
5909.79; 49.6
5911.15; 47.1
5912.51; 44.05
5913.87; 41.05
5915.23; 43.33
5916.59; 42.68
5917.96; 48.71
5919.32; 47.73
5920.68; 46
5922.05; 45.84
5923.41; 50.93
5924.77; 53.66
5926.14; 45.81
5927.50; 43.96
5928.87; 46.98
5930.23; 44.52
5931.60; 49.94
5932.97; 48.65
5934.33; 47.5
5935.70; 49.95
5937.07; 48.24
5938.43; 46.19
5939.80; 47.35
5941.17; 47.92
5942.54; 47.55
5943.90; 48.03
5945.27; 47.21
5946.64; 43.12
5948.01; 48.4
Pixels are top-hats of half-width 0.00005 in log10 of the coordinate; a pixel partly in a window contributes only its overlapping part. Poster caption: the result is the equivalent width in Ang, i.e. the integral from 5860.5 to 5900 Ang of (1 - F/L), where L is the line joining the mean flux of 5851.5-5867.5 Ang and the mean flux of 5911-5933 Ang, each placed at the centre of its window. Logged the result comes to 2.6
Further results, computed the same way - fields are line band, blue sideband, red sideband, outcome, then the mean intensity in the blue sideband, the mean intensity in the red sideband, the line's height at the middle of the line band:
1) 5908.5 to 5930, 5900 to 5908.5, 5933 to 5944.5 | -0.69 Ang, 42.8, 47.9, 45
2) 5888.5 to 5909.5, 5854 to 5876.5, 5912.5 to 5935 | 2.66 Ang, 48.8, 46.6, 47.6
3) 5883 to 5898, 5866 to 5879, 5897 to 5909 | 1.36 Ang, 48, 42.6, 44.8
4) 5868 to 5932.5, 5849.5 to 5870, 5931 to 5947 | 4.19 Ang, 48.2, 47.7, 47.9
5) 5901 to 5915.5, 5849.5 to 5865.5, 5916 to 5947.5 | 1.03 Ang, 48.6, 47.3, 47.7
